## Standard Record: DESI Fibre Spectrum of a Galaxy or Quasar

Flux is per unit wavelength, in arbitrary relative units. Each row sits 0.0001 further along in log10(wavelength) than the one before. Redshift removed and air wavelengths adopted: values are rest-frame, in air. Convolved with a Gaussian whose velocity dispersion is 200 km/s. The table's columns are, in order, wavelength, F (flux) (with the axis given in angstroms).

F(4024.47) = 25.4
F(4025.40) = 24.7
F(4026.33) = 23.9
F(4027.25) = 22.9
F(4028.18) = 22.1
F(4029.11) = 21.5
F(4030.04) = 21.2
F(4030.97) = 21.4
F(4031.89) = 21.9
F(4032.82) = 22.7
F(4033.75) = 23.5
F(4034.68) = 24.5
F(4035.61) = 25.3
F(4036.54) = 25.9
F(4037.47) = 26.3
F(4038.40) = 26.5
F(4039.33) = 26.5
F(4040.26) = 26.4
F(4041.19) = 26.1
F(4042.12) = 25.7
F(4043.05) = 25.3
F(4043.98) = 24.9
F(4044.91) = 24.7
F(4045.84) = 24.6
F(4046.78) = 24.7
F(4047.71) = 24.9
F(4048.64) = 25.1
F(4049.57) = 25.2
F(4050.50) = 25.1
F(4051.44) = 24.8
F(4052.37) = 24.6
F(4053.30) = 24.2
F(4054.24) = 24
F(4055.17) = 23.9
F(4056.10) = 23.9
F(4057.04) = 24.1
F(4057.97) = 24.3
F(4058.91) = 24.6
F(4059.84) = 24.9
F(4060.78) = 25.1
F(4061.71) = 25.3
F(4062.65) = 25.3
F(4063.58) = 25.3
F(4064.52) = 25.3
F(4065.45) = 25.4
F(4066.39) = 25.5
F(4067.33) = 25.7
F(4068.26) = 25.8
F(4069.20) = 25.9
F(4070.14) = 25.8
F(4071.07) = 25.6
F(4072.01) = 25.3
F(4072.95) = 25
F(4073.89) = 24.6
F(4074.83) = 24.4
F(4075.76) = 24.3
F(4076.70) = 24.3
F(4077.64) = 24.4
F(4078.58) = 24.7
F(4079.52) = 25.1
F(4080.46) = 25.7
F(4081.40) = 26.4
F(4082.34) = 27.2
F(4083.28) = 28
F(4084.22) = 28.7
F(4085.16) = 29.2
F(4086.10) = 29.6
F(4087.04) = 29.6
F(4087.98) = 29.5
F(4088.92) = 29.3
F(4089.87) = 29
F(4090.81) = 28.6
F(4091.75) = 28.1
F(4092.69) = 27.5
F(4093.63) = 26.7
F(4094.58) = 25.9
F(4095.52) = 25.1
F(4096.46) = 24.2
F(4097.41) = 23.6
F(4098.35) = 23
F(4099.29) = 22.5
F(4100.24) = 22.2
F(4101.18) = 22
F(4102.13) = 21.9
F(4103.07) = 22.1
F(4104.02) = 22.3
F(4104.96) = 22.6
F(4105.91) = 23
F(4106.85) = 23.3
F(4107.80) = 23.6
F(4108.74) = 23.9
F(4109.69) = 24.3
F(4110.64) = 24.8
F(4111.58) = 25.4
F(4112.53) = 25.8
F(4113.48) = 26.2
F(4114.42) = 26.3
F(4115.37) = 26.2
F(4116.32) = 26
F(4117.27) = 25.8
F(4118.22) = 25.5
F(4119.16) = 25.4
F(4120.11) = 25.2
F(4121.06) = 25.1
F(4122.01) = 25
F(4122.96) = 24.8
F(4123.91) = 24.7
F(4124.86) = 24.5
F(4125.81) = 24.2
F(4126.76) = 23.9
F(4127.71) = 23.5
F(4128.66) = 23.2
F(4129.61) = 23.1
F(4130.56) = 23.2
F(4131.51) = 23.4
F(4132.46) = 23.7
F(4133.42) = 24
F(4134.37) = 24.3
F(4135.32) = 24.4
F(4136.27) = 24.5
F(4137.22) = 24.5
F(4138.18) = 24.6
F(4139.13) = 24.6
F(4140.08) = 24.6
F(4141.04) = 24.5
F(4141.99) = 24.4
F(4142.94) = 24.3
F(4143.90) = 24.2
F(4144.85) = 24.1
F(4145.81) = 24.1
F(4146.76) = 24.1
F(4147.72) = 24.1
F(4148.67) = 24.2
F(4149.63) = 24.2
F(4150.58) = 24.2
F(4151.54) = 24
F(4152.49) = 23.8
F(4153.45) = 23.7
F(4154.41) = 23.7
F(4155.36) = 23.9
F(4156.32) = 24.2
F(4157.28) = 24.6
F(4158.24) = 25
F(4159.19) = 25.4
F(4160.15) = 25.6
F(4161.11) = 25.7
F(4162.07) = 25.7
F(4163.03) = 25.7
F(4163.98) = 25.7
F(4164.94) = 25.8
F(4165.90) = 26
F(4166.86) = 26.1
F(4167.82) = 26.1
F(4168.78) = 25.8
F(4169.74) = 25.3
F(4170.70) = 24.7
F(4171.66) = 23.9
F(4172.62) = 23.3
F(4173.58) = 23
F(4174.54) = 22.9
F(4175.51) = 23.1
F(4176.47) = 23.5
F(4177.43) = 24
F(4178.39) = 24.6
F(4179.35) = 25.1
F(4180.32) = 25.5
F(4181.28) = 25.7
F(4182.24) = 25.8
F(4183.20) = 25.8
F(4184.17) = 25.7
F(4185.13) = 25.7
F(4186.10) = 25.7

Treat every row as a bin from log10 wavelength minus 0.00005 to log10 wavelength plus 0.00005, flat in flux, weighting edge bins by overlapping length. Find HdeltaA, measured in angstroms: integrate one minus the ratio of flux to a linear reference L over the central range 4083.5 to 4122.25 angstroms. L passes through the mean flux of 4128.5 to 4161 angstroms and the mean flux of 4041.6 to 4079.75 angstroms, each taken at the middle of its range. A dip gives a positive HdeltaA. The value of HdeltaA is -1.4 angstroms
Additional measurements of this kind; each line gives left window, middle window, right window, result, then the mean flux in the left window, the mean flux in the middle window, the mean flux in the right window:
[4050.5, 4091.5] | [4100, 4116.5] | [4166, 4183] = 0.9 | 25.9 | 24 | 24.7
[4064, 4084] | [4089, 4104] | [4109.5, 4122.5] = 0.4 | 25.5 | 24.9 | 25.5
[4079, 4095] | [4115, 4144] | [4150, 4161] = 1.4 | 27.9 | 24.5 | 24.4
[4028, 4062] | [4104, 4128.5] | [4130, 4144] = -0.4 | 24.5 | 24.7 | 24.2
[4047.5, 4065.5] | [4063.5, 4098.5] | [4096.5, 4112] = -3.4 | 24.8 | 26.3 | 23.2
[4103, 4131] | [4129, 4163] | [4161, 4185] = 0.6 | 24.5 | 24.3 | 25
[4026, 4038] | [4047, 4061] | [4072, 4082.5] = -0.2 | 23.3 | 24.6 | 25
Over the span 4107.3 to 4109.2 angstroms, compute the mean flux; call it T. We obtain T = 23.8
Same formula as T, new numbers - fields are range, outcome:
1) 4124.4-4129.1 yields 23.9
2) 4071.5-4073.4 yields 25.1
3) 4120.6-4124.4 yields 24.9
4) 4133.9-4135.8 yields 24.4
